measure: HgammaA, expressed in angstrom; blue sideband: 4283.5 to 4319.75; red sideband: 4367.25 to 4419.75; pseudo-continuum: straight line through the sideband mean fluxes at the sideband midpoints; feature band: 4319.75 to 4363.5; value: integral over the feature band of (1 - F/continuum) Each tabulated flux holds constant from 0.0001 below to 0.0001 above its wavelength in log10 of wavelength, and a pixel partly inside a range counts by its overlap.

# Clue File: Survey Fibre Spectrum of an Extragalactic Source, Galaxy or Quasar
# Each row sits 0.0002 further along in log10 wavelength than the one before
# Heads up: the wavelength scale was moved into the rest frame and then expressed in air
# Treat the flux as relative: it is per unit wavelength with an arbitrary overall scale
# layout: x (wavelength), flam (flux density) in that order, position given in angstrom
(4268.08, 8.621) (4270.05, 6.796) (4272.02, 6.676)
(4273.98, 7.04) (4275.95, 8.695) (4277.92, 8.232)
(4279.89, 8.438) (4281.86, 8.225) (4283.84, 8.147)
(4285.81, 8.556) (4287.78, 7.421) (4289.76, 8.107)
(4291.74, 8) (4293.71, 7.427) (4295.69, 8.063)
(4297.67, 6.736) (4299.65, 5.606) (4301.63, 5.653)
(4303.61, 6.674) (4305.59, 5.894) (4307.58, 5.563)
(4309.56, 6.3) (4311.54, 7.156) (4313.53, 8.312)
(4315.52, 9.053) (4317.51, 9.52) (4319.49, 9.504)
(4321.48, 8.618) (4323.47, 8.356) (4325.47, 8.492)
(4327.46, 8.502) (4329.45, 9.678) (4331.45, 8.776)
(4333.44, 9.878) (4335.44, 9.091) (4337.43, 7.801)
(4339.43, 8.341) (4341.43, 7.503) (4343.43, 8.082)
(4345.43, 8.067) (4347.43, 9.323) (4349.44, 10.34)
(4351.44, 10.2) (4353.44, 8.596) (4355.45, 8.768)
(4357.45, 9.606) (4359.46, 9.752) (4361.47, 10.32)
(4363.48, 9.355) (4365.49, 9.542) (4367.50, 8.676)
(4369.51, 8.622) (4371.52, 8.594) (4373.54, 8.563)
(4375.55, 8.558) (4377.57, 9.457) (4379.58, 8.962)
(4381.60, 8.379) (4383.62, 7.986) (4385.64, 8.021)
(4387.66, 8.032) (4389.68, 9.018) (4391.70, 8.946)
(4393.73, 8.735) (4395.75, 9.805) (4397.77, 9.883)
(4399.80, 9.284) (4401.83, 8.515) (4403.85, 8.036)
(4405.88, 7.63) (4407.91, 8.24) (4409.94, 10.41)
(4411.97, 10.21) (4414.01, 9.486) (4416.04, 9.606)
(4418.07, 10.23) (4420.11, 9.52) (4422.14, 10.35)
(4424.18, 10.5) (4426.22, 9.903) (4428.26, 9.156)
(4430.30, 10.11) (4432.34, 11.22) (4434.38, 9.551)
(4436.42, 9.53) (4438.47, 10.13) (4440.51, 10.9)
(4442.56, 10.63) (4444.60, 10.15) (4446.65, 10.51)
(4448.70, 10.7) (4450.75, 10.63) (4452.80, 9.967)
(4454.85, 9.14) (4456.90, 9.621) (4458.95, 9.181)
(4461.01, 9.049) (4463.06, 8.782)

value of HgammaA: -4.9 angstrom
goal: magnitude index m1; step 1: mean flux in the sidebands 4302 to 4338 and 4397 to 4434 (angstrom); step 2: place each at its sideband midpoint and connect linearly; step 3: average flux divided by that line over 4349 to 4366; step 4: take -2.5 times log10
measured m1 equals -0.11 mag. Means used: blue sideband 8.14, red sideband 9.57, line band 9.59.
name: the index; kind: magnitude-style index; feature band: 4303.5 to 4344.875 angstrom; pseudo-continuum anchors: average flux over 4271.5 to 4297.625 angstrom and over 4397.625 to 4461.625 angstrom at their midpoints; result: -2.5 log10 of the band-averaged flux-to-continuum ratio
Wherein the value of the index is 0.03 mag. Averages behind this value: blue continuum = 7.91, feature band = 8.18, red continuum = 9.75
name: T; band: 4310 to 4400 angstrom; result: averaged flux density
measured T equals 8.87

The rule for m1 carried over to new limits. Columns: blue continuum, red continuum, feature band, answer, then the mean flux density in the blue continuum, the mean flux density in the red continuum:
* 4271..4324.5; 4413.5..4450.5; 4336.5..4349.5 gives 0.02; 7.63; 10.1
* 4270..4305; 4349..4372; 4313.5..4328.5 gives -0.06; 7.47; 9.36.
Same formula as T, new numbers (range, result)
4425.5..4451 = 10.2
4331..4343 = 8.54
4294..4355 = 8.12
